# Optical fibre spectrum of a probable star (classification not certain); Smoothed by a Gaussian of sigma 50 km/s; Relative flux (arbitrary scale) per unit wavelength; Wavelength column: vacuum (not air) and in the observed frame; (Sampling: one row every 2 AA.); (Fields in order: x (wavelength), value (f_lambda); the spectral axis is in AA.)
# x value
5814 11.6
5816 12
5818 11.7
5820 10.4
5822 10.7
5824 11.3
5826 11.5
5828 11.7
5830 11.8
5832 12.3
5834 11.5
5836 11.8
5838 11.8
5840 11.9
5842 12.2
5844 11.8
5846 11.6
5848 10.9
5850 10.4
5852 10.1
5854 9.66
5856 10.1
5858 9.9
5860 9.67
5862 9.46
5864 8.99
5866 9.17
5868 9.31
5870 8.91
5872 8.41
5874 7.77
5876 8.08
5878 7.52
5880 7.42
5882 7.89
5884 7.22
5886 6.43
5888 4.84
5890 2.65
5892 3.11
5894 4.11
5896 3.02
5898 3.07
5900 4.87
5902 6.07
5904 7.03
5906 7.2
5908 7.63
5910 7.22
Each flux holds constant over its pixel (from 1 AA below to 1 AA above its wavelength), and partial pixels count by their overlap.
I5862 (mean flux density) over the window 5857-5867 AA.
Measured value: 9.44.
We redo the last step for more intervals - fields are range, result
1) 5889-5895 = 3.29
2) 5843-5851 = 11.2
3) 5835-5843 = 11.9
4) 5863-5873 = 8.96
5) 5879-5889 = 6.76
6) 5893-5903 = 4.23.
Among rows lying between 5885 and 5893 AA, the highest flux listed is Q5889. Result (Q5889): 6.43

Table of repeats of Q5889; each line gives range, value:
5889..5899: 4.11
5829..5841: 12.3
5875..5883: 8.08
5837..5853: 12.2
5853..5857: 10.1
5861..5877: 9.46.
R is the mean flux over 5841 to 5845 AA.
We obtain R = 12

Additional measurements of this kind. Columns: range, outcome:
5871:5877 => 8.09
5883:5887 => 6.82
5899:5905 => 5.99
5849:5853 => 10.2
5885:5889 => 5.63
